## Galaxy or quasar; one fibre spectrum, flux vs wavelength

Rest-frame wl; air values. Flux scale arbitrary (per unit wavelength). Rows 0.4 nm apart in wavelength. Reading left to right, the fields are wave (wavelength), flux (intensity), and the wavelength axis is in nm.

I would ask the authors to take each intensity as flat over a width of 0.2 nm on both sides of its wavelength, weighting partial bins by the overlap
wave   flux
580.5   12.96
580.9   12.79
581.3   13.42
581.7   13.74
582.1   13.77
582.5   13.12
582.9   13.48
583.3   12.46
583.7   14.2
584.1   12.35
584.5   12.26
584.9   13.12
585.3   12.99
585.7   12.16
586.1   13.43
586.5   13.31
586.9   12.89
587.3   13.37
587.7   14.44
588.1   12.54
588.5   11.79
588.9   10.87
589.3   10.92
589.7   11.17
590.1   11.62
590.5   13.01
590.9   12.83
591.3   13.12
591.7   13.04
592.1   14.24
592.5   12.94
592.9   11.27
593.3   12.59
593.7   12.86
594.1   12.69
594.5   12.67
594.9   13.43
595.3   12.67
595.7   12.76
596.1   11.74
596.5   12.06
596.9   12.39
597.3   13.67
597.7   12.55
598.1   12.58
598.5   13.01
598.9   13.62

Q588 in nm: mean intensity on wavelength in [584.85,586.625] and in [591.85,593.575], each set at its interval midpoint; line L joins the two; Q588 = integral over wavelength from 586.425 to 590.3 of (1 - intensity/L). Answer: 0.194 nm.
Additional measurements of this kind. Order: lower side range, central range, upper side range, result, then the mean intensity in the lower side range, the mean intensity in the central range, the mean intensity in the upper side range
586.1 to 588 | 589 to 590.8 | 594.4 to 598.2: 0.20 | 13.4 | 11.7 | 12.7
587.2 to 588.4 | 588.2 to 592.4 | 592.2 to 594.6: 0.22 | 13.3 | 12.3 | 12.6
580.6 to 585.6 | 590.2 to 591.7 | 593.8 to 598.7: 0.00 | 13.1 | 12.9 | 12.7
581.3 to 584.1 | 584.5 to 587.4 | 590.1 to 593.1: 0.05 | 13.4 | 13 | 12.8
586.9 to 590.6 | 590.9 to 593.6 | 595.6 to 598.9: -0.10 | 12.2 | 12.9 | 12.7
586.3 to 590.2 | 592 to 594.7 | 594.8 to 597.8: -0.04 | 12.3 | 12.7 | 12.6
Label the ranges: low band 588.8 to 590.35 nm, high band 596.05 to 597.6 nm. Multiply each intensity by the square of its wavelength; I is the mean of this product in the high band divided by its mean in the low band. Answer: 1.15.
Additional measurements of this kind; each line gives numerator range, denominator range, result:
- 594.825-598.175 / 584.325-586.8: 1.02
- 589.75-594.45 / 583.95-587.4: 1.01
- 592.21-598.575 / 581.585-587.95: 0.99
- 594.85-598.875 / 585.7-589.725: 1.05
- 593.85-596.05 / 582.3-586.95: 1.02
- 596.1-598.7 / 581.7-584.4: 1.00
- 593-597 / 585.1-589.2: 1.01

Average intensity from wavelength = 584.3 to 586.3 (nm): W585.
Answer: 12.8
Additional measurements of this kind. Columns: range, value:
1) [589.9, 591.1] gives 12.5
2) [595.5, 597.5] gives 12.5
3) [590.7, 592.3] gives 13.3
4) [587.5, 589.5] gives 12.1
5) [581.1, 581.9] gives 13.6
